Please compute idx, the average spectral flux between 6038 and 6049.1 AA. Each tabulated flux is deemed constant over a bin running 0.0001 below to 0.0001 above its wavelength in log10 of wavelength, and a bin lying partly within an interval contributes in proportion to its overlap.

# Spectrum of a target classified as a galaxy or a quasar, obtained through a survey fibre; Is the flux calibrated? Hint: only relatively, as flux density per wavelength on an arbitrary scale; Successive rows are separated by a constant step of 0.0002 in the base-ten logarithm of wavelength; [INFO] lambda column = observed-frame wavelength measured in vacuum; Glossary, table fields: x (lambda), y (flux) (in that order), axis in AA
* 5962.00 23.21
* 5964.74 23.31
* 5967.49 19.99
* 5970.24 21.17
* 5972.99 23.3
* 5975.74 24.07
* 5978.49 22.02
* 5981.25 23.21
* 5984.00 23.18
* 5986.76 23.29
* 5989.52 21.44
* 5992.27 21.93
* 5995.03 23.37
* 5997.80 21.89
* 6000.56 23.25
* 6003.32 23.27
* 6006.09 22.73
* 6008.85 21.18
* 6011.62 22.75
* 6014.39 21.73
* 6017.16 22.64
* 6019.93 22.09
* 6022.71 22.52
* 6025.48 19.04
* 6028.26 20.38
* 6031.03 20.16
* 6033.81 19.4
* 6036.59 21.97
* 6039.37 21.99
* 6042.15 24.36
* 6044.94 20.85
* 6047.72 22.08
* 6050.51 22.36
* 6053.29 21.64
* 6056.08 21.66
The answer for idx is 22.3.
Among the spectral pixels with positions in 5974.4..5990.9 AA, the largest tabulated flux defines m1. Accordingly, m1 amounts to 24.07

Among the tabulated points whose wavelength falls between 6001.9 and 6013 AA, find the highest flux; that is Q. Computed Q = 23.27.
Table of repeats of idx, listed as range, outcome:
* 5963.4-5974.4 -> 21.9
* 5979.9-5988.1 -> 23.2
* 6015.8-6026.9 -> 21.6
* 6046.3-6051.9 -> 22.2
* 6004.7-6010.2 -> 22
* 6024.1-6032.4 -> 19.9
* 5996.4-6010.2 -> 22.5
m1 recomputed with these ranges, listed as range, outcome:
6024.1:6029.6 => 20.38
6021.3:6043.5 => 24.36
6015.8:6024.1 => 22.64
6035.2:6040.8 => 21.99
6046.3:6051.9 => 22.36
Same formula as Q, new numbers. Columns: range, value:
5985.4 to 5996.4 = 23.37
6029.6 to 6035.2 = 20.16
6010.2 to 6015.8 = 22.75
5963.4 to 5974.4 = 23.31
